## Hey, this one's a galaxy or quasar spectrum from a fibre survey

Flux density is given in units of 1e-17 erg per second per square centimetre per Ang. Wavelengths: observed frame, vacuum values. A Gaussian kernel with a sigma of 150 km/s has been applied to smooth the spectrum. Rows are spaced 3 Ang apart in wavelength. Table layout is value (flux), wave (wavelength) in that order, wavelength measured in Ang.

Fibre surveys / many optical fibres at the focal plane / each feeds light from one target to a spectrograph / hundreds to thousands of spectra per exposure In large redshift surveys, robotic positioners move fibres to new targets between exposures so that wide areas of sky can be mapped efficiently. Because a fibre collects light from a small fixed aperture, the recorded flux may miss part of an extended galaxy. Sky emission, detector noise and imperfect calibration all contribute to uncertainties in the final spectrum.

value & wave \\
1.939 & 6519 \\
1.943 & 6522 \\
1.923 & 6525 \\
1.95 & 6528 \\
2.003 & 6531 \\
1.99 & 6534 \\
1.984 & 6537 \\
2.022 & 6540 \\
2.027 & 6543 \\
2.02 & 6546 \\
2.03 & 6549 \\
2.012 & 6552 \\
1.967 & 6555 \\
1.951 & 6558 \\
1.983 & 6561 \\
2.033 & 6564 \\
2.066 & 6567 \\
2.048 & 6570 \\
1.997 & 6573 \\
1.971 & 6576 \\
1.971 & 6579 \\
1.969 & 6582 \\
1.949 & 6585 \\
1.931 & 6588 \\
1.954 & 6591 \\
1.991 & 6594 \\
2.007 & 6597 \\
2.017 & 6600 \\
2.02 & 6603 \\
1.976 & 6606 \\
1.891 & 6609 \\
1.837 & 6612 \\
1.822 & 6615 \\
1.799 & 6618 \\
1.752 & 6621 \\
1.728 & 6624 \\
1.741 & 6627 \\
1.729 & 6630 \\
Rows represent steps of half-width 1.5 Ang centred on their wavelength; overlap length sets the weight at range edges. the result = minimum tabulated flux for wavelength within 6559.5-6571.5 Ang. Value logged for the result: 1.983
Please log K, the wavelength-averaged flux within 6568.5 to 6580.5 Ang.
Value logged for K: 2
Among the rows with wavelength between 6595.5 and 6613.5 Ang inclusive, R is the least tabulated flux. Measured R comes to 1.837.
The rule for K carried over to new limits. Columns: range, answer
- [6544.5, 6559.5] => 2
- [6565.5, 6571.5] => 2.06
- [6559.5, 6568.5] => 2.03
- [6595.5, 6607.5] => 2.01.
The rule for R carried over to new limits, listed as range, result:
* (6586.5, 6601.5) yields 1.931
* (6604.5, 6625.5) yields 1.728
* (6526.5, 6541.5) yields 1.95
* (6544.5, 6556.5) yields 1.967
